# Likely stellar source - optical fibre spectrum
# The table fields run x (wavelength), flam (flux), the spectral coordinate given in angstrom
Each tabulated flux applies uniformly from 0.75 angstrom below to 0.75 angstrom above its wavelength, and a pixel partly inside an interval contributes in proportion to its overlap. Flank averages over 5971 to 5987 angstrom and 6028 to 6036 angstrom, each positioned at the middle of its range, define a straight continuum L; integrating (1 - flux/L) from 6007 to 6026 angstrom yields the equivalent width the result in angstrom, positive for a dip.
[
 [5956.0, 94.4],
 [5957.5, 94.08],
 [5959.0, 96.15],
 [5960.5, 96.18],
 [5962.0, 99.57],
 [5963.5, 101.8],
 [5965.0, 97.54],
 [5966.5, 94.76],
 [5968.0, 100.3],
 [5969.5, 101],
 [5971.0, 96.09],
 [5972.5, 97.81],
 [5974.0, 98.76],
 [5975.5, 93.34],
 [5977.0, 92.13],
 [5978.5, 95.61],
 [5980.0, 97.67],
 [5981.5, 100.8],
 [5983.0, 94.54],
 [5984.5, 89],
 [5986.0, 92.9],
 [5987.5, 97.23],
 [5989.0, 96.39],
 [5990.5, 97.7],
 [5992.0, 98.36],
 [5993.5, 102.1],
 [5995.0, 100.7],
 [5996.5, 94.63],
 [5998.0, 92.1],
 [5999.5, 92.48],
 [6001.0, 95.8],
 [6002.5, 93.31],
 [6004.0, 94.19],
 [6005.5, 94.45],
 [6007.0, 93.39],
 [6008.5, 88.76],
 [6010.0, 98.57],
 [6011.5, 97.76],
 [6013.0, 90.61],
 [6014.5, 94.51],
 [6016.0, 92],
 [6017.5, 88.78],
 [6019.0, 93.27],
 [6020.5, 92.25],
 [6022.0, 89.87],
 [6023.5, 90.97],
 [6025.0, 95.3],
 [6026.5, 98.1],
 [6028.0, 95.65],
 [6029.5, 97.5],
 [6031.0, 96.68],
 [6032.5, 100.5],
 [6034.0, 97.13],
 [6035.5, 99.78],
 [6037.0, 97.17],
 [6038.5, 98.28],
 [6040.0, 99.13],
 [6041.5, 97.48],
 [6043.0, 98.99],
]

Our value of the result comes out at 0.86 angstrom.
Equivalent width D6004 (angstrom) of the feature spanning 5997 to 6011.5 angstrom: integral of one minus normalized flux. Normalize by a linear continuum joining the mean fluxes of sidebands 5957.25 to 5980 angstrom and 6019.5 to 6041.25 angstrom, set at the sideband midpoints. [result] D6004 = 0.4 angstrom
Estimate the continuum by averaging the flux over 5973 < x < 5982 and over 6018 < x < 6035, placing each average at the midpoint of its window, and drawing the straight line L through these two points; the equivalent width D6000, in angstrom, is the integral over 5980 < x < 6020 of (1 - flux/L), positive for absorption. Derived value 0.4 angstrom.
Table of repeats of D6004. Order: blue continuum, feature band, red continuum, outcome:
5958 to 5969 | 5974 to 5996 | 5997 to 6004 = -0.23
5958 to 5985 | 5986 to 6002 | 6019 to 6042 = 0.02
